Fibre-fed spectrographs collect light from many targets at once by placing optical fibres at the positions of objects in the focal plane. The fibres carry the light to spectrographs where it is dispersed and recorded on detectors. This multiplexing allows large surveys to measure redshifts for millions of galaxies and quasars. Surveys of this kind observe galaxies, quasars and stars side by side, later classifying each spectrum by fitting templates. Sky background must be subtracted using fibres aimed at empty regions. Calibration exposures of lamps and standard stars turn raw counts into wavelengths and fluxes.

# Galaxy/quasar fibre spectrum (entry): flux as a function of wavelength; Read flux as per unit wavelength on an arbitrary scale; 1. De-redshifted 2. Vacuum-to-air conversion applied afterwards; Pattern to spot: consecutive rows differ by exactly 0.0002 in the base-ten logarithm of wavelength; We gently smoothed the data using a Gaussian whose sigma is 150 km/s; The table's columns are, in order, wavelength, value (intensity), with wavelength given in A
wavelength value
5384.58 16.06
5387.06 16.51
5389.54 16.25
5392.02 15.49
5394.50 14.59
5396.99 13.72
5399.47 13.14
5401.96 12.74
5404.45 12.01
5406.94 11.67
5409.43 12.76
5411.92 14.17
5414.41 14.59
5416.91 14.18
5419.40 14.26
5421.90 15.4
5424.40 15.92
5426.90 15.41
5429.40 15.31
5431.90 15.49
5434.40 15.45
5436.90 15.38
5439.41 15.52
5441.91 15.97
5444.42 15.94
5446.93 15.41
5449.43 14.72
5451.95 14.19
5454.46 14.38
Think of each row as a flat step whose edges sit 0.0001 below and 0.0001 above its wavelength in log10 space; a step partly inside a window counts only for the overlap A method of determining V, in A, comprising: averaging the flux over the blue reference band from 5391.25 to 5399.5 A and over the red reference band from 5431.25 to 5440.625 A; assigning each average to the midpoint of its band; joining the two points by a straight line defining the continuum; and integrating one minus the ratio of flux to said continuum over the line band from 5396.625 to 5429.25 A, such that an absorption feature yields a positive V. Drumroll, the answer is 2.1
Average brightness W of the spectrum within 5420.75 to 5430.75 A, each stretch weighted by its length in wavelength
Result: 15.5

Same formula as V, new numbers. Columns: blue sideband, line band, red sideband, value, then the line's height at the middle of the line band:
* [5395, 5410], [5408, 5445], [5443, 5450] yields -2.1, 14.2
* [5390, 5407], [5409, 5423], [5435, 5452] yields 0.0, 14.3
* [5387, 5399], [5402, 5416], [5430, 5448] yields 2.0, 15.2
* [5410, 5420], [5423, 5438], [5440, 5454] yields -0.8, 14.7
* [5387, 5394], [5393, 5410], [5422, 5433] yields 3.0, 15.8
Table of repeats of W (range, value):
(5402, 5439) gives 14.4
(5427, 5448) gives 15.6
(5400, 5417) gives 13.1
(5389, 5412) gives 13.5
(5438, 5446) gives 15.8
